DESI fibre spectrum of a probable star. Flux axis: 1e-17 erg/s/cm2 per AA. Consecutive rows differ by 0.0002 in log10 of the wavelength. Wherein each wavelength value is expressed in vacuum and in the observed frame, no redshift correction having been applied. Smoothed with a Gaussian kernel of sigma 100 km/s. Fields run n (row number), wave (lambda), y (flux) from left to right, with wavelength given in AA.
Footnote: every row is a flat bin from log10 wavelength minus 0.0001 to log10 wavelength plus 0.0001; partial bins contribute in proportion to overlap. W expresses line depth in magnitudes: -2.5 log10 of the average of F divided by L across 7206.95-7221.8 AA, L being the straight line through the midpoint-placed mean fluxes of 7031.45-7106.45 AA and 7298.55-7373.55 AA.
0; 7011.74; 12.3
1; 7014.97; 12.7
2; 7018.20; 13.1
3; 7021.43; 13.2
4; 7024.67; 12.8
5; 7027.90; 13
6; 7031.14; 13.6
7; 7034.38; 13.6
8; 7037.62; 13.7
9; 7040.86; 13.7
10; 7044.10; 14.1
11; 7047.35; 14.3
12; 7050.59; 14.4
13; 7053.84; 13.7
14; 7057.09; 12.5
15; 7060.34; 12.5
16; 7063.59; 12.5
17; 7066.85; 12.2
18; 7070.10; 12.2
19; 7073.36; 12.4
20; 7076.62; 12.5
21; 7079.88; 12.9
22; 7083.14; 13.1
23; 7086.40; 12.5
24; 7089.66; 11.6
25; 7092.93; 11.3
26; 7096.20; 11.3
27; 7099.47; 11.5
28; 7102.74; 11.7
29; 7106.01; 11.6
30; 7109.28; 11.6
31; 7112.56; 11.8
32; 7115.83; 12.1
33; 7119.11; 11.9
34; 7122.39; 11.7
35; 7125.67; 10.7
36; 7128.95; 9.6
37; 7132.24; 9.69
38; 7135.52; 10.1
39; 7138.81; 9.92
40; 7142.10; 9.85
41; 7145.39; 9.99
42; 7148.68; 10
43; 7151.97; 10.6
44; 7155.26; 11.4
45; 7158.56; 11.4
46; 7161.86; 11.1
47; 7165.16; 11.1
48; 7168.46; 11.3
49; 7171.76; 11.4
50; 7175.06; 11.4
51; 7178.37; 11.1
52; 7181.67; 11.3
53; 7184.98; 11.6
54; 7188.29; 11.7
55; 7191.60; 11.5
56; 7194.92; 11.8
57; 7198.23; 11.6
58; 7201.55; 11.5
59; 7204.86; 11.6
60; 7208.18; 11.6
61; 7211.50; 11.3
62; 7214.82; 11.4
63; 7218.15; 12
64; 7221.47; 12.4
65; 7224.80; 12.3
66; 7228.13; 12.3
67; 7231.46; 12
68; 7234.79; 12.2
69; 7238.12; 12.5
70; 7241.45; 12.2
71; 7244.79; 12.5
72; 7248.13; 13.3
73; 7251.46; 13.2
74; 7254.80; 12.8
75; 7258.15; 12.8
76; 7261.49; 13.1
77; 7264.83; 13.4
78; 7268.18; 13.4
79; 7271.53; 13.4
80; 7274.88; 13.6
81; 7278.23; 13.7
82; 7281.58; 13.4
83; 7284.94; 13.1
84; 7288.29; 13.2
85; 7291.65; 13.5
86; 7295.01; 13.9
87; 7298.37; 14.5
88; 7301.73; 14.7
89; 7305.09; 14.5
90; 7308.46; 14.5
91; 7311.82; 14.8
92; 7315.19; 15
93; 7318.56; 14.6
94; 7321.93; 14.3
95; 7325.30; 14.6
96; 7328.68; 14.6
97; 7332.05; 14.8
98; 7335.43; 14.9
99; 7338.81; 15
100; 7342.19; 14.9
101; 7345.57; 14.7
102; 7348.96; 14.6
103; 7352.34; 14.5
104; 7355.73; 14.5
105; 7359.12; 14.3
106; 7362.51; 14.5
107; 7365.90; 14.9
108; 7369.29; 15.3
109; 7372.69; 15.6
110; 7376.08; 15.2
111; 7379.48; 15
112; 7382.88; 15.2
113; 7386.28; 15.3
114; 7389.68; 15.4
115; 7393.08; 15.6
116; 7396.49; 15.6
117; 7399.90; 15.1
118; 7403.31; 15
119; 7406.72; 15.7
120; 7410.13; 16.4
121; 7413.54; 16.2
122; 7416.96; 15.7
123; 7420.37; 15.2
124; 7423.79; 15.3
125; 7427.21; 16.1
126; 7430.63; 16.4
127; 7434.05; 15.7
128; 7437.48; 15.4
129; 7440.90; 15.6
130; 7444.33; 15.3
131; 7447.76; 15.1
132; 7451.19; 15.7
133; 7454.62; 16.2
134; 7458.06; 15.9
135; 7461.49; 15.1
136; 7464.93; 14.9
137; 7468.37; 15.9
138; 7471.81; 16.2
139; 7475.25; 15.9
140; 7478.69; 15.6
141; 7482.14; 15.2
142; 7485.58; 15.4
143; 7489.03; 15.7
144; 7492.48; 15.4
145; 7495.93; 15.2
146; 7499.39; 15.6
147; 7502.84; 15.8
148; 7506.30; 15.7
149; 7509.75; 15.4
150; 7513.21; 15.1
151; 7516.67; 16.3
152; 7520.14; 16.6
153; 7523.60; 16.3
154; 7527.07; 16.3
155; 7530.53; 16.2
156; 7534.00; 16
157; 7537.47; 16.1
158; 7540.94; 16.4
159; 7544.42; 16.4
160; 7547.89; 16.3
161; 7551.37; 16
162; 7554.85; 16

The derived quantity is 0.18 mag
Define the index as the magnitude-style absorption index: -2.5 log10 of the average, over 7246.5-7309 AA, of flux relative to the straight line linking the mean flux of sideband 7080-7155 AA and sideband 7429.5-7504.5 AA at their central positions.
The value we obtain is -0.03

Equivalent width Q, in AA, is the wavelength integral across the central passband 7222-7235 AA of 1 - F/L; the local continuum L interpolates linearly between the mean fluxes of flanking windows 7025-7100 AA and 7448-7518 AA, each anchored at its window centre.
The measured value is 1.6 AA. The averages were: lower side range 12.8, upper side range 15.6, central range 12.2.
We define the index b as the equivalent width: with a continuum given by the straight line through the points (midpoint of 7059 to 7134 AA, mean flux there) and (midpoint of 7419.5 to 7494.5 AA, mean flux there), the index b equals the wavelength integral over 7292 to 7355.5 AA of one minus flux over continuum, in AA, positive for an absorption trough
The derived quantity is -1.9 AA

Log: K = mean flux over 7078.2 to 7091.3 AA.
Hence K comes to 12.5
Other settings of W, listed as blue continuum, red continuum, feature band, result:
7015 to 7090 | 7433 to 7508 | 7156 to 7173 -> 0.22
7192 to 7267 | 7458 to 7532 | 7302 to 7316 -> -0.11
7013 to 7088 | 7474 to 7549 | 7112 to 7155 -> 0.27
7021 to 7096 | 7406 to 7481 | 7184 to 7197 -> 0.19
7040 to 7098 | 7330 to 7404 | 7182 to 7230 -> 0.17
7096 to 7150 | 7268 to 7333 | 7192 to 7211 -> 0.07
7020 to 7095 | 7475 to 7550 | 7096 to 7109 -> 0.15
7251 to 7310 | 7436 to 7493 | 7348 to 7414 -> -0.04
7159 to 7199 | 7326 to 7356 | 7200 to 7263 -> 0.02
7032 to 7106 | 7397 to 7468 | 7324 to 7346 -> 0.00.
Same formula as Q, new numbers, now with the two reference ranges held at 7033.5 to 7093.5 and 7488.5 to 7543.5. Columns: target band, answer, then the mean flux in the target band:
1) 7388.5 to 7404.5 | -0.2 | 15.3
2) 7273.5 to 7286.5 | 0.8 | 13.4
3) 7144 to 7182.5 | 7.3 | 11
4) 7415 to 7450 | -0.5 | 15.6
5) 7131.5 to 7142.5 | 2.9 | 9.91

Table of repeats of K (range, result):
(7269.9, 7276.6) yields 13.5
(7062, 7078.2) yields 12.4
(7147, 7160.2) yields 10.9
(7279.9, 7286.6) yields 13.2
